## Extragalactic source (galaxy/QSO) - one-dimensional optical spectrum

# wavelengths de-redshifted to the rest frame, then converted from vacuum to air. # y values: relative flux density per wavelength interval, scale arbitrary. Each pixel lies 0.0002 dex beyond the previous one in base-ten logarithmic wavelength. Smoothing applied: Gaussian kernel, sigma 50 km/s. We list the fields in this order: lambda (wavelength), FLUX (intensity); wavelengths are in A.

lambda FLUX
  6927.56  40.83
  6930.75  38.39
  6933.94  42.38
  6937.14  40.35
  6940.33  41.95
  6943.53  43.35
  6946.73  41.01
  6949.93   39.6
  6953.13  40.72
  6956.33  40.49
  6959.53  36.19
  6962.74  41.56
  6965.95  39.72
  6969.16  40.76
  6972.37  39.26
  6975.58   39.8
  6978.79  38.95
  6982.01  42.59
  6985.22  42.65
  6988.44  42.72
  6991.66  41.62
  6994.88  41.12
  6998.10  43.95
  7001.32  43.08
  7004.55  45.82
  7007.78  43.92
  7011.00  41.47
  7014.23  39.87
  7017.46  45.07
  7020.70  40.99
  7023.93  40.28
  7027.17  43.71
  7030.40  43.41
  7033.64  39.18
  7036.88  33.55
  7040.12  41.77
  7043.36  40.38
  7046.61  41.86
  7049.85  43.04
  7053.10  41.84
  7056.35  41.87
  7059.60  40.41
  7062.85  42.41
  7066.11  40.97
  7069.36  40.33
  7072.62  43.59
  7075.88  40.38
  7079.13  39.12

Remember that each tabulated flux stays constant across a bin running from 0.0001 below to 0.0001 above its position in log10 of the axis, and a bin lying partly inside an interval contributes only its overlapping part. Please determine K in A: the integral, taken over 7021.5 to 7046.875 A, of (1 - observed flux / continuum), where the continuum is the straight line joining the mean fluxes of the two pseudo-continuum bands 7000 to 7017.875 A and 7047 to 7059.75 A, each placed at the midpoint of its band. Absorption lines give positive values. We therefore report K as 1.2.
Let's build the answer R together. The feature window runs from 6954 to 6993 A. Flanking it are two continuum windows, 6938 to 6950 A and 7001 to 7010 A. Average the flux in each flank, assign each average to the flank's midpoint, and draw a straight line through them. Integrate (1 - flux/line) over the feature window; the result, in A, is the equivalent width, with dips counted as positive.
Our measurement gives 2.2 A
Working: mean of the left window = 41.6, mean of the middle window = 40.5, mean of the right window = 44.3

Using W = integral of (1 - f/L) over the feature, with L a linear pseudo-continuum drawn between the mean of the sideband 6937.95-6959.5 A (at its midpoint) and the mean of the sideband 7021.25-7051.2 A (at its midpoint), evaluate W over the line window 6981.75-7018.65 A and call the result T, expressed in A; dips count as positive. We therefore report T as -1.81 A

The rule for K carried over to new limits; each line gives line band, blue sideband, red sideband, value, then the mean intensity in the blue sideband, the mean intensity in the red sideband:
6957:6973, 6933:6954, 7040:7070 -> 0.69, 41.3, 41.5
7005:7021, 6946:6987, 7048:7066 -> -0.61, 40.3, 41.8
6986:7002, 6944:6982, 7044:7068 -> -0.74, 40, 41.7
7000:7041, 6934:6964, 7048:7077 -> -0.40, 40.7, 41.7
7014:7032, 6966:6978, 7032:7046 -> -1.49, 39.9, 38.9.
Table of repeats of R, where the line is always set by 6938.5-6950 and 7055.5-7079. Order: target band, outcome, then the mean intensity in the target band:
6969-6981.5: 0.53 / 39.8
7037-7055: 0.11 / 41.1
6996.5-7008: -0.76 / 44.2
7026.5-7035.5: -0.07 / 41.7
